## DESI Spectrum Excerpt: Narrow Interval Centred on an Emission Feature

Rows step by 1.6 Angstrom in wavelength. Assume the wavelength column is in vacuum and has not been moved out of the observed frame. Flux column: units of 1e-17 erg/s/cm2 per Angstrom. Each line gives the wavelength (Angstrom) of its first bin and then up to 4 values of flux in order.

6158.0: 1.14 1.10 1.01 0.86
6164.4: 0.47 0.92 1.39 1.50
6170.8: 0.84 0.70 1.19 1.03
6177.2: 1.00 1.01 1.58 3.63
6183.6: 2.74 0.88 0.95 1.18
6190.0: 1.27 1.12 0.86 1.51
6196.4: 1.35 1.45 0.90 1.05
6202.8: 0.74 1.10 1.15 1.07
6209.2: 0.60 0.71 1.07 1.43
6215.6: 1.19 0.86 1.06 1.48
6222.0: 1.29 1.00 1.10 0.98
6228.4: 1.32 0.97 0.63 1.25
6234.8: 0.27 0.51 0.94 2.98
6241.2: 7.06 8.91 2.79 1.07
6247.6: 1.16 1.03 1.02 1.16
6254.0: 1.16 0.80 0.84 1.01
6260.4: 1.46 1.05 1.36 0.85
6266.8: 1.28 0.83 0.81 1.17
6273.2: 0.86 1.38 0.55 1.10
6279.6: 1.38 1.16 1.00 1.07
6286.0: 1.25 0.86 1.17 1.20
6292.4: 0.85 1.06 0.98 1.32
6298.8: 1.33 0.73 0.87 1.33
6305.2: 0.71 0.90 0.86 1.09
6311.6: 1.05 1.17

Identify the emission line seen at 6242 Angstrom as [O III] 5007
